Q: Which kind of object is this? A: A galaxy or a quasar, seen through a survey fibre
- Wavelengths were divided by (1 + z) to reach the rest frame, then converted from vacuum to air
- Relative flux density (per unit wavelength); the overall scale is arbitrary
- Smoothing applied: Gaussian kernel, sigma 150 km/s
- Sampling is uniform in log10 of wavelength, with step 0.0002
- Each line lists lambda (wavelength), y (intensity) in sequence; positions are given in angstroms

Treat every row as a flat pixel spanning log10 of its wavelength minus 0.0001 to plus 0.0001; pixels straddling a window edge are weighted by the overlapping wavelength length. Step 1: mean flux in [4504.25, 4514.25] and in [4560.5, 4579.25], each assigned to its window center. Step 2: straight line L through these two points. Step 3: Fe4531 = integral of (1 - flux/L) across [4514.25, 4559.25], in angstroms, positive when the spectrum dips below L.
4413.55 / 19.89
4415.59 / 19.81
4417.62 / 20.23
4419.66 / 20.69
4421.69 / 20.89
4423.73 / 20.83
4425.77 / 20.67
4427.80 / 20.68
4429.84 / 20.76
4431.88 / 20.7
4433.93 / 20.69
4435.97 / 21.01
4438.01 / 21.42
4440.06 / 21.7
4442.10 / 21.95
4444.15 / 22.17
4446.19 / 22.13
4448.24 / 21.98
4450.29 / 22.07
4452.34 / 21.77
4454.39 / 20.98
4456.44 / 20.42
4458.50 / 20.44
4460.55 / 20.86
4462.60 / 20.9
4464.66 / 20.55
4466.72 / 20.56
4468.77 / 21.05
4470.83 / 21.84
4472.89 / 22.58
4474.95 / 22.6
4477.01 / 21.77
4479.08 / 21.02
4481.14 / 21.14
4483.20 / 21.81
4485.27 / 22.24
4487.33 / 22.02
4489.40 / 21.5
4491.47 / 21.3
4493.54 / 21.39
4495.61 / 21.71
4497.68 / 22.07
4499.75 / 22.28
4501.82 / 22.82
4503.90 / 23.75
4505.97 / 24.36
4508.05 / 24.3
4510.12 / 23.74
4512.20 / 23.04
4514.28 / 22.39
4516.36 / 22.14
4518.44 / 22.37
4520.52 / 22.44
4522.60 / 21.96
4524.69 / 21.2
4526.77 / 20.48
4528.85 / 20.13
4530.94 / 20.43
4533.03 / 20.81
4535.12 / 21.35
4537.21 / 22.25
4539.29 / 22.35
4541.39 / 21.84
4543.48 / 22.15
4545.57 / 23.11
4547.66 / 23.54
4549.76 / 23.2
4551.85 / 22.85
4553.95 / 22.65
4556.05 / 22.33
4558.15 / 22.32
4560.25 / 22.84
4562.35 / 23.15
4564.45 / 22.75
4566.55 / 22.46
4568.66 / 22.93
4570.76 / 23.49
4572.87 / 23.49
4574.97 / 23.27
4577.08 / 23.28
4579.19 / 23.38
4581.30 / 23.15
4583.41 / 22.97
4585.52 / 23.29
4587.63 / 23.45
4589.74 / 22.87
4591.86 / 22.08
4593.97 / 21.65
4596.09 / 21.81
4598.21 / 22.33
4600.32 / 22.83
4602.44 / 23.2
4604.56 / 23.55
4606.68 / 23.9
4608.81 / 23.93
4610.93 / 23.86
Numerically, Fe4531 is 2.74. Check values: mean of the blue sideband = 23.7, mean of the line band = 22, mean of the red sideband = 23.1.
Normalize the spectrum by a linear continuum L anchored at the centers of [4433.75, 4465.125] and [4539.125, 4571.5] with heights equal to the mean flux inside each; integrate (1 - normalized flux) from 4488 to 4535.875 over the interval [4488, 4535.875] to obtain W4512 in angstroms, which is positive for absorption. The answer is 0.2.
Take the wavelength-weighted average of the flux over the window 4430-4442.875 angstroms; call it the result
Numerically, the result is 21.2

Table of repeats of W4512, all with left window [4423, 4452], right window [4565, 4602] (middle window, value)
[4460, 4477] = 0.2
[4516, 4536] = 0.9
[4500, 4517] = -0.9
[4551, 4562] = 0.0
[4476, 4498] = 0.3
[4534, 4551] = 0.0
